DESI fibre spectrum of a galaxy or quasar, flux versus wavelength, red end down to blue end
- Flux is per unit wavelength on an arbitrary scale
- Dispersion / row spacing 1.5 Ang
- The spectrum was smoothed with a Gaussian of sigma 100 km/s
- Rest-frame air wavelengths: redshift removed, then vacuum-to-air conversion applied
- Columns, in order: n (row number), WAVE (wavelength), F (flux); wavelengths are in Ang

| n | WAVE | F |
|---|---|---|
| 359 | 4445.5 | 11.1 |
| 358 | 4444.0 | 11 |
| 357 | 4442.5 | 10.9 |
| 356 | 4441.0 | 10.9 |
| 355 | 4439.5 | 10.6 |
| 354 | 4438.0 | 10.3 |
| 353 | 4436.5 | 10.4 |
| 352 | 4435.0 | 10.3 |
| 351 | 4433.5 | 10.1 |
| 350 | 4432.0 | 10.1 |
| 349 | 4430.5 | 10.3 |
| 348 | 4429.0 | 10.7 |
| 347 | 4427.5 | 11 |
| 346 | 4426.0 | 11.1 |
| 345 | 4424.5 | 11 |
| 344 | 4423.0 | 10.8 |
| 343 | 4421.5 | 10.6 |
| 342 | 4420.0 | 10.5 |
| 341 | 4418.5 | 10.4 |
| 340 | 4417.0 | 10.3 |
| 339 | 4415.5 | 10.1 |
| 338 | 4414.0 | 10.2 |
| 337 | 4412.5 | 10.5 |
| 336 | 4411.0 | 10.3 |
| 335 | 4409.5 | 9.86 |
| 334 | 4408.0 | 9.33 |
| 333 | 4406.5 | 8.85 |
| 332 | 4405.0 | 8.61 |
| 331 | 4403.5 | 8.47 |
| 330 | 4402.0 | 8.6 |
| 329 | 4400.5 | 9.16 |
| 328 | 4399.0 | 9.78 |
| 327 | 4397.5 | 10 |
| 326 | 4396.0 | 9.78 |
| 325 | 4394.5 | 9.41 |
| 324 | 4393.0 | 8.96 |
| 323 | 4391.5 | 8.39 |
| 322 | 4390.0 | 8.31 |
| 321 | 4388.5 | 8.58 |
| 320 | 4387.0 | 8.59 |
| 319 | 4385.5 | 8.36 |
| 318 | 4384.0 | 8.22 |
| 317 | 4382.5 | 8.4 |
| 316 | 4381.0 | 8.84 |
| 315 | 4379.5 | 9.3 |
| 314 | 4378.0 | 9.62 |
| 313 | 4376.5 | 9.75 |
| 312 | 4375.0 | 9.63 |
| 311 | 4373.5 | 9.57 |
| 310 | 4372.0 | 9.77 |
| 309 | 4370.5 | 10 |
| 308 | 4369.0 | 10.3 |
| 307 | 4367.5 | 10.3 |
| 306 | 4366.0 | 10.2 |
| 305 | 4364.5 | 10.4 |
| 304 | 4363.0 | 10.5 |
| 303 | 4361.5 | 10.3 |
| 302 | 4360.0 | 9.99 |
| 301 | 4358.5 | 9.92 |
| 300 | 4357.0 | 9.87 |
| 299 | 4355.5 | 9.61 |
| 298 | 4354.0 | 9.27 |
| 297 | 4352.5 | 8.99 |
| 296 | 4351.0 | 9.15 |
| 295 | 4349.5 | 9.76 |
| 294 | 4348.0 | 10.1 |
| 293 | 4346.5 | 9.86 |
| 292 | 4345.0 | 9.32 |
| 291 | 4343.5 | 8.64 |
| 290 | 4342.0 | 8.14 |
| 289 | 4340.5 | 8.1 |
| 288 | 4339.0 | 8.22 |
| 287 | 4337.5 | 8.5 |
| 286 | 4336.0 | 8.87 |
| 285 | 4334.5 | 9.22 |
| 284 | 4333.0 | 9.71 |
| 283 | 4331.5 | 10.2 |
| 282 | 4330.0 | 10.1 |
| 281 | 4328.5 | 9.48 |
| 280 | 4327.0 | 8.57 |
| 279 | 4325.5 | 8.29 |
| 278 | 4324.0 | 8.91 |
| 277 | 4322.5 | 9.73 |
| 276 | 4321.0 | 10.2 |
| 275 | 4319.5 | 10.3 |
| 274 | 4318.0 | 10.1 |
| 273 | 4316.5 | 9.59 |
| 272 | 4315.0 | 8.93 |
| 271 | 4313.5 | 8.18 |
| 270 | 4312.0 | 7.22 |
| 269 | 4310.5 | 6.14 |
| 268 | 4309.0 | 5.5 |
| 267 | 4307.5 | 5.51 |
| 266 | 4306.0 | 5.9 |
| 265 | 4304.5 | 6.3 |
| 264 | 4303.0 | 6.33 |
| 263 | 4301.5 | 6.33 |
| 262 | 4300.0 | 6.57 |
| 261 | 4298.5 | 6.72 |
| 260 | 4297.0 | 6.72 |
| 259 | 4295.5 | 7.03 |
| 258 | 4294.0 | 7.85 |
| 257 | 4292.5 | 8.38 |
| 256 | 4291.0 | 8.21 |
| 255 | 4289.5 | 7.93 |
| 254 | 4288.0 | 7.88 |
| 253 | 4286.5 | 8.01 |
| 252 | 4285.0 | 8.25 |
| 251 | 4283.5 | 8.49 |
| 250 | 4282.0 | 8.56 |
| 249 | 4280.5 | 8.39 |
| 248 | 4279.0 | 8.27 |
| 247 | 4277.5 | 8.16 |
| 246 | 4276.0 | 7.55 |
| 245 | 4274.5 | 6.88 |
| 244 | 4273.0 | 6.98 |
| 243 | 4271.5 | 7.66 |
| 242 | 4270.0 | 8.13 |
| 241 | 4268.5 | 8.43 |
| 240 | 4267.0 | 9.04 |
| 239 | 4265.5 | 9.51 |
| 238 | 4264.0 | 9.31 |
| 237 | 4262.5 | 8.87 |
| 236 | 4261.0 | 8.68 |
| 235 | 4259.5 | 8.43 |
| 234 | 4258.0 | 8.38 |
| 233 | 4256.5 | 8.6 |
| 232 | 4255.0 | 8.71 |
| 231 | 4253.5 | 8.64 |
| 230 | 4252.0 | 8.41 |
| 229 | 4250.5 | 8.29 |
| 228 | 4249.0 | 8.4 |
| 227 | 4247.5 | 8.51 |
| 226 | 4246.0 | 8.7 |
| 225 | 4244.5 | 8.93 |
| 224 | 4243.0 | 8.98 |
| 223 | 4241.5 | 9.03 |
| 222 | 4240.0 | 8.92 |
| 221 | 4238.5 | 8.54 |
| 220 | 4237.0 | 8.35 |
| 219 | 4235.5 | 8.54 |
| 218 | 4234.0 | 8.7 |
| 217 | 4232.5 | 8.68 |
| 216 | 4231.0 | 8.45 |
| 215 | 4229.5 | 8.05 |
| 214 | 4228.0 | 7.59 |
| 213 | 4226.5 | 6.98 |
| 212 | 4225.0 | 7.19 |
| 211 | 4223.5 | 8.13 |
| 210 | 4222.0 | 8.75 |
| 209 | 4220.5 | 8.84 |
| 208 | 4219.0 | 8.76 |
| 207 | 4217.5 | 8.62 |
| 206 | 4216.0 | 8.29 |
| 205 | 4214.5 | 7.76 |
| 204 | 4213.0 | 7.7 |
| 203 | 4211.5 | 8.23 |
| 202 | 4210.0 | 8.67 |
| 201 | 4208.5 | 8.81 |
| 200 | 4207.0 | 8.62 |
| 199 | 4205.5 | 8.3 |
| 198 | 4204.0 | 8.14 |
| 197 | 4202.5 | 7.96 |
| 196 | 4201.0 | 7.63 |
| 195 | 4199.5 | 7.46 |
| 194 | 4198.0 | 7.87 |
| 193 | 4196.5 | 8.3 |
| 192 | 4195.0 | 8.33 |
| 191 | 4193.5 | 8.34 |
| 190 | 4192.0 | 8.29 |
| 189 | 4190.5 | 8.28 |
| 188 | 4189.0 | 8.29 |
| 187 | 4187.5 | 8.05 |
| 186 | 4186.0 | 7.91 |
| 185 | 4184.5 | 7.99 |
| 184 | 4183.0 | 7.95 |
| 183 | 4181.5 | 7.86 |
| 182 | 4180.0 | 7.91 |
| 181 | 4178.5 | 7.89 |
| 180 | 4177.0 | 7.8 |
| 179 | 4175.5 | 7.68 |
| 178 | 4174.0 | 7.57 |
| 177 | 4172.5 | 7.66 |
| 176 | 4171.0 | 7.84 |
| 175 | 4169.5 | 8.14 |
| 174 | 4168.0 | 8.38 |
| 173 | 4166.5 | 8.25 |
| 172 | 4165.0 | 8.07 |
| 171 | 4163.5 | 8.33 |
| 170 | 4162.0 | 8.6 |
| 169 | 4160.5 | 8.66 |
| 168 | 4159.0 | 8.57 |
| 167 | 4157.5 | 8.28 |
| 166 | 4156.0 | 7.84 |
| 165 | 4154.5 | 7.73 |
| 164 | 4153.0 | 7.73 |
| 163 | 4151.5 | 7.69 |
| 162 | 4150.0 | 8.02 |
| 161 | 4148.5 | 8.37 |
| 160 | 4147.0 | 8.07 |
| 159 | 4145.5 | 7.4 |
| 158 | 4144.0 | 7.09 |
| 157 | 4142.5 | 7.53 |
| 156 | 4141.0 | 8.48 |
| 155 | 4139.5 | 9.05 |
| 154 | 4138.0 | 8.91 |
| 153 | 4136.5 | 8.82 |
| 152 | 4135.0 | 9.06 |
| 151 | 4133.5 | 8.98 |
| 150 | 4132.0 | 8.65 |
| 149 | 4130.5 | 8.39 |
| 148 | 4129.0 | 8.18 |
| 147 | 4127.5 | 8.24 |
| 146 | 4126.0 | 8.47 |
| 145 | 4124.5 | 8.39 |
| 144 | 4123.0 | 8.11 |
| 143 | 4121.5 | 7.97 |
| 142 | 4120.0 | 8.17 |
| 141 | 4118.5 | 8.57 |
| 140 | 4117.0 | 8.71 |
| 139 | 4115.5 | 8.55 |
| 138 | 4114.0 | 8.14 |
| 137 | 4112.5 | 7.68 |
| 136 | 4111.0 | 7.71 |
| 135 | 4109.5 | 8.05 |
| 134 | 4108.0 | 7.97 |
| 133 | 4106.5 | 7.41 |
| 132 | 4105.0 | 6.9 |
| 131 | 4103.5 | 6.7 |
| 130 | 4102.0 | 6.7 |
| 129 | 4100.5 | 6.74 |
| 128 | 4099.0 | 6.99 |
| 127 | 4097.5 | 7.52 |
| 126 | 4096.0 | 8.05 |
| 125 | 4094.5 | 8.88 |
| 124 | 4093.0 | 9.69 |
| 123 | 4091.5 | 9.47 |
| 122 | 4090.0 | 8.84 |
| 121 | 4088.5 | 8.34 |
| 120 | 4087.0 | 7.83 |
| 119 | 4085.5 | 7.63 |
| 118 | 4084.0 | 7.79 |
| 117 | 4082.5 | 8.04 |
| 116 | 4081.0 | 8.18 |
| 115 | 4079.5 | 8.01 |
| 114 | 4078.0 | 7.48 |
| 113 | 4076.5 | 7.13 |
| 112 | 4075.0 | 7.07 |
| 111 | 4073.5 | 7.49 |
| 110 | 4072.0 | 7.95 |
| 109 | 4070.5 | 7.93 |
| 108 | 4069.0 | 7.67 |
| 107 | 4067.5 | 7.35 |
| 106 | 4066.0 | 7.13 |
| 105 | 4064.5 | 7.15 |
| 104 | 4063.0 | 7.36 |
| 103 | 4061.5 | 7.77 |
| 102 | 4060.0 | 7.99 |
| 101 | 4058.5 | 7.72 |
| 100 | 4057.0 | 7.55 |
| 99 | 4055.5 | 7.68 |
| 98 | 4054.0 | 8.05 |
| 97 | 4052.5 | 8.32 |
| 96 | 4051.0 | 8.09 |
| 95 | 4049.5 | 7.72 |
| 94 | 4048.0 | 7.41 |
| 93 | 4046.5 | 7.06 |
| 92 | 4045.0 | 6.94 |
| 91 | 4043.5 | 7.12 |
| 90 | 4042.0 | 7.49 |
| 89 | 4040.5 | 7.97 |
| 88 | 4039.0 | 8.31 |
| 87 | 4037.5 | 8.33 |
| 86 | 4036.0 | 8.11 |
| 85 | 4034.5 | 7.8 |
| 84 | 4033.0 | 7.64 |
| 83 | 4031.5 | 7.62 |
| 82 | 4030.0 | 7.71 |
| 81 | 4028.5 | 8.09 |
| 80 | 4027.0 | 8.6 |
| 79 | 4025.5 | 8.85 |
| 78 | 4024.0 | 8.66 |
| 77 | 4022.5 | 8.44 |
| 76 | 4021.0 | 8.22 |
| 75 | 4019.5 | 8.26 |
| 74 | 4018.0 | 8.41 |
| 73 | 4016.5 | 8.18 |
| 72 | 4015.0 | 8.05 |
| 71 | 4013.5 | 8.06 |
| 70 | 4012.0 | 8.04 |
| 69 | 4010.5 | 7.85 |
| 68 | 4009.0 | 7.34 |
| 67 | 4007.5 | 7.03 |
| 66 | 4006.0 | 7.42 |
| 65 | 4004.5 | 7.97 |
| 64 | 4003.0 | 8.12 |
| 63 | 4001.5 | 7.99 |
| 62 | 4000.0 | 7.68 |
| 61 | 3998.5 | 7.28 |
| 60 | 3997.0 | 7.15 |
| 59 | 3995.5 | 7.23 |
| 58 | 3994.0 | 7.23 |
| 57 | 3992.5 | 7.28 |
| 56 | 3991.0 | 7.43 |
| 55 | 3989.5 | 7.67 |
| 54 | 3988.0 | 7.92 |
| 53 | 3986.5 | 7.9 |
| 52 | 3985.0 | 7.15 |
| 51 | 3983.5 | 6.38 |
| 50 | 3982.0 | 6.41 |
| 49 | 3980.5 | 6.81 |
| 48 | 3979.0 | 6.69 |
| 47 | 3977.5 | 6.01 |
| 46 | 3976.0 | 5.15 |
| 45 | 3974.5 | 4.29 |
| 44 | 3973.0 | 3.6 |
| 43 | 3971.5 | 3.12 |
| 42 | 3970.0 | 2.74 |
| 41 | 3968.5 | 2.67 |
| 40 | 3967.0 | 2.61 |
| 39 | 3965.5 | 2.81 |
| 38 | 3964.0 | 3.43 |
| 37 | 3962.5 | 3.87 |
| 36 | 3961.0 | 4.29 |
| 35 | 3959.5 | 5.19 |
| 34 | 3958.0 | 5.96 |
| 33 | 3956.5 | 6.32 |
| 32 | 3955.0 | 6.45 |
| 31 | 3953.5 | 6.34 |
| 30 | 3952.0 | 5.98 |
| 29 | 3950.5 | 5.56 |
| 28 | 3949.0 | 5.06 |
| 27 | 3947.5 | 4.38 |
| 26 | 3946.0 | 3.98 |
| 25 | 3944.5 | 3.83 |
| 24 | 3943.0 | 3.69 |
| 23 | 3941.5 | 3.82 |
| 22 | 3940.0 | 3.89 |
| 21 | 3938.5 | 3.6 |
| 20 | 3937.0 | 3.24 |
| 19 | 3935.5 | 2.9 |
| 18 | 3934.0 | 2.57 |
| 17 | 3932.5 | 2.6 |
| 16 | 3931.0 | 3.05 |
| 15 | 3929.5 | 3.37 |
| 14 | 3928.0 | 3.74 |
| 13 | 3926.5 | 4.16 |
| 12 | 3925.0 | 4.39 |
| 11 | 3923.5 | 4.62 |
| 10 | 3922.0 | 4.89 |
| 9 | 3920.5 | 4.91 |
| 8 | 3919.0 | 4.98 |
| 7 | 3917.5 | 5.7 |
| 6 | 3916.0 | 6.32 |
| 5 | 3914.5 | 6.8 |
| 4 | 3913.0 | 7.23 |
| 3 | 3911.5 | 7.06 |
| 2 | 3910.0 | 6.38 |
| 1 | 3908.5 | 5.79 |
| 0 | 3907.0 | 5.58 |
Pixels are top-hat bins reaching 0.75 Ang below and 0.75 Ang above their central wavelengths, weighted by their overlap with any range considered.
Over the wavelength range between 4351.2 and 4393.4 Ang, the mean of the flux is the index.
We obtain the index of 9.43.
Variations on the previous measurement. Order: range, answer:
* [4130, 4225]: 8.18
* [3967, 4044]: 7.16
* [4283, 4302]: 7.57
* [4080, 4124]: 7.98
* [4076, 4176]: 8.08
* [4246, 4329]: 8.08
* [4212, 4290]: 8.34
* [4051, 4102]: 7.83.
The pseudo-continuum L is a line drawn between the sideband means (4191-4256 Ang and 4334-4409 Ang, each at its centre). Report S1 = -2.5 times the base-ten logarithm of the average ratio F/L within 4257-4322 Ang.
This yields 0.11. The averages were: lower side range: 8.34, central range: 7.91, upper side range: 9.28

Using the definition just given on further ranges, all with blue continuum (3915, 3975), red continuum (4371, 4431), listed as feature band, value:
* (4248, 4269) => -0.10 mag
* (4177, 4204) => -0.13 mag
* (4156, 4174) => -0.20 mag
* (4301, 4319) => 0.18 mag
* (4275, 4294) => 0.01 mag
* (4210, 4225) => -0.12 mag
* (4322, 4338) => -0.06 mag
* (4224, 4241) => -0.08 mag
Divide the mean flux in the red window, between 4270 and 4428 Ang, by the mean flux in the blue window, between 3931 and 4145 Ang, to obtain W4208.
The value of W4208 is 1.27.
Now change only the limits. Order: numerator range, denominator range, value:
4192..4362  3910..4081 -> 1.31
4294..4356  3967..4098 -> 1.13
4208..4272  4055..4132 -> 1.08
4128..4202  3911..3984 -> 1.76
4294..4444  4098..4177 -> 1.15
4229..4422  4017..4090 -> 1.12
